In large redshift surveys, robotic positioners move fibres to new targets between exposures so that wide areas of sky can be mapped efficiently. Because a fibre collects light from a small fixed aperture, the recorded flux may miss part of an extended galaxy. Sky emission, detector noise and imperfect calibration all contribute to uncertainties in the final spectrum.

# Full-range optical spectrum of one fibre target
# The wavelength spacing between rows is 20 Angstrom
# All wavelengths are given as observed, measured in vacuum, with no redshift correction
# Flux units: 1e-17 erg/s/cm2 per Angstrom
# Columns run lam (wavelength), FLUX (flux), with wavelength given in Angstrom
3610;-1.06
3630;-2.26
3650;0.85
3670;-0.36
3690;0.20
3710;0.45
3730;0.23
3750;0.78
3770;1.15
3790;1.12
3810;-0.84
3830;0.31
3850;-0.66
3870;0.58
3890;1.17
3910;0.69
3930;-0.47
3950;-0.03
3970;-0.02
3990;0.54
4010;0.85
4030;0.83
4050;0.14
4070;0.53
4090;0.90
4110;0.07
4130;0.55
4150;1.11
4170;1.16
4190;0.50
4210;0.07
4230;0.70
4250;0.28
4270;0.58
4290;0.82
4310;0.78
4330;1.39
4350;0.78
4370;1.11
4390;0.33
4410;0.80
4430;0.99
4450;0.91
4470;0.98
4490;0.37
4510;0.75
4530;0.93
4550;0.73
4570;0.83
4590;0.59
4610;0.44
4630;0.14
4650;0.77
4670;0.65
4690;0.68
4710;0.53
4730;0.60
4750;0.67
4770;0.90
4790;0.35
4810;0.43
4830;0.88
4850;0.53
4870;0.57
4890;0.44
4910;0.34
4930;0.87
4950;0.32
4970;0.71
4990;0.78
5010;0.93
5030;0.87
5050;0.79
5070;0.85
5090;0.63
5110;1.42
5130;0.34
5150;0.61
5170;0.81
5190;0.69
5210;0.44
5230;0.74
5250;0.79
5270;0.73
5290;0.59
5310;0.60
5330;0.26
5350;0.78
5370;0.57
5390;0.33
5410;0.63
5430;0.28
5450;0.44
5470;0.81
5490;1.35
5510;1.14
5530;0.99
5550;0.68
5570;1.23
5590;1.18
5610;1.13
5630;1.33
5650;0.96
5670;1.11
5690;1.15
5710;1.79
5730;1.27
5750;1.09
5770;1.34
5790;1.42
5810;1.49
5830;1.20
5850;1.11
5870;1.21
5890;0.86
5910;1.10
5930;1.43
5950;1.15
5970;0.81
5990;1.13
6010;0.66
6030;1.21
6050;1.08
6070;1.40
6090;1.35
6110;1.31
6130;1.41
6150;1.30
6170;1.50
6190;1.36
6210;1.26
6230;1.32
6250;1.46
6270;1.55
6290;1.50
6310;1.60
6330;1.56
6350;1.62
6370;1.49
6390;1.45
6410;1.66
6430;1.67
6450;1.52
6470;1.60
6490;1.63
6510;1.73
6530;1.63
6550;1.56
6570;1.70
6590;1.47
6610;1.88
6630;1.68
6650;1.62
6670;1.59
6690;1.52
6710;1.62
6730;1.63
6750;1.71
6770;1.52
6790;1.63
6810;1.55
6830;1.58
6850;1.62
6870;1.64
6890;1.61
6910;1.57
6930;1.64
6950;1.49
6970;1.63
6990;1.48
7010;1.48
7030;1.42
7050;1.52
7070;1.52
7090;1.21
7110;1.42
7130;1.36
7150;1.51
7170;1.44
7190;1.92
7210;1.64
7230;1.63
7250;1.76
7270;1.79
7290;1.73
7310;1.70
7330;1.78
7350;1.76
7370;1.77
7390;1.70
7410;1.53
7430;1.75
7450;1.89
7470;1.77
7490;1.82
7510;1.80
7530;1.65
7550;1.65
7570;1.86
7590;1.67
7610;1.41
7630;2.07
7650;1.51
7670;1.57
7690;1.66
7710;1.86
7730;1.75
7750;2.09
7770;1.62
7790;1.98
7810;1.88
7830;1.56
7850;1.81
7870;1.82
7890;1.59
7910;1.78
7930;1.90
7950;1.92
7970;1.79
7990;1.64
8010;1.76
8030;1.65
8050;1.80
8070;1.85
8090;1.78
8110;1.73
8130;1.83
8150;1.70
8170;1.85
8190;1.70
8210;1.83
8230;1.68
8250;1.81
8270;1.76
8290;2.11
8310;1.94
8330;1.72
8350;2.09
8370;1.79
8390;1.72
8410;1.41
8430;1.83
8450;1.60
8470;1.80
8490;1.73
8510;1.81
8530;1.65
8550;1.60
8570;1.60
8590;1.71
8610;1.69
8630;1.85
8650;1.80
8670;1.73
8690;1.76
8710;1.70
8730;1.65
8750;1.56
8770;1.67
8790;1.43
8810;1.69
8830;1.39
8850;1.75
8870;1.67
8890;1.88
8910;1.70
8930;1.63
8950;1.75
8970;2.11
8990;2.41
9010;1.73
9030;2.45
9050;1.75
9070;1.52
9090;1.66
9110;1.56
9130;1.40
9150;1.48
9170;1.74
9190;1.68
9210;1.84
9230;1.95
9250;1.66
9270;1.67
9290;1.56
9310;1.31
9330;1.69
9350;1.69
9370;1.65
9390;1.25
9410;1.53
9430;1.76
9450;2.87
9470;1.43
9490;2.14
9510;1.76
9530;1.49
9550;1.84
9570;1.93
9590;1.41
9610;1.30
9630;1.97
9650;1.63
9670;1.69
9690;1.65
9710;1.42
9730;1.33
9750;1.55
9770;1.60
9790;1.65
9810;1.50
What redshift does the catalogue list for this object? 0.37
